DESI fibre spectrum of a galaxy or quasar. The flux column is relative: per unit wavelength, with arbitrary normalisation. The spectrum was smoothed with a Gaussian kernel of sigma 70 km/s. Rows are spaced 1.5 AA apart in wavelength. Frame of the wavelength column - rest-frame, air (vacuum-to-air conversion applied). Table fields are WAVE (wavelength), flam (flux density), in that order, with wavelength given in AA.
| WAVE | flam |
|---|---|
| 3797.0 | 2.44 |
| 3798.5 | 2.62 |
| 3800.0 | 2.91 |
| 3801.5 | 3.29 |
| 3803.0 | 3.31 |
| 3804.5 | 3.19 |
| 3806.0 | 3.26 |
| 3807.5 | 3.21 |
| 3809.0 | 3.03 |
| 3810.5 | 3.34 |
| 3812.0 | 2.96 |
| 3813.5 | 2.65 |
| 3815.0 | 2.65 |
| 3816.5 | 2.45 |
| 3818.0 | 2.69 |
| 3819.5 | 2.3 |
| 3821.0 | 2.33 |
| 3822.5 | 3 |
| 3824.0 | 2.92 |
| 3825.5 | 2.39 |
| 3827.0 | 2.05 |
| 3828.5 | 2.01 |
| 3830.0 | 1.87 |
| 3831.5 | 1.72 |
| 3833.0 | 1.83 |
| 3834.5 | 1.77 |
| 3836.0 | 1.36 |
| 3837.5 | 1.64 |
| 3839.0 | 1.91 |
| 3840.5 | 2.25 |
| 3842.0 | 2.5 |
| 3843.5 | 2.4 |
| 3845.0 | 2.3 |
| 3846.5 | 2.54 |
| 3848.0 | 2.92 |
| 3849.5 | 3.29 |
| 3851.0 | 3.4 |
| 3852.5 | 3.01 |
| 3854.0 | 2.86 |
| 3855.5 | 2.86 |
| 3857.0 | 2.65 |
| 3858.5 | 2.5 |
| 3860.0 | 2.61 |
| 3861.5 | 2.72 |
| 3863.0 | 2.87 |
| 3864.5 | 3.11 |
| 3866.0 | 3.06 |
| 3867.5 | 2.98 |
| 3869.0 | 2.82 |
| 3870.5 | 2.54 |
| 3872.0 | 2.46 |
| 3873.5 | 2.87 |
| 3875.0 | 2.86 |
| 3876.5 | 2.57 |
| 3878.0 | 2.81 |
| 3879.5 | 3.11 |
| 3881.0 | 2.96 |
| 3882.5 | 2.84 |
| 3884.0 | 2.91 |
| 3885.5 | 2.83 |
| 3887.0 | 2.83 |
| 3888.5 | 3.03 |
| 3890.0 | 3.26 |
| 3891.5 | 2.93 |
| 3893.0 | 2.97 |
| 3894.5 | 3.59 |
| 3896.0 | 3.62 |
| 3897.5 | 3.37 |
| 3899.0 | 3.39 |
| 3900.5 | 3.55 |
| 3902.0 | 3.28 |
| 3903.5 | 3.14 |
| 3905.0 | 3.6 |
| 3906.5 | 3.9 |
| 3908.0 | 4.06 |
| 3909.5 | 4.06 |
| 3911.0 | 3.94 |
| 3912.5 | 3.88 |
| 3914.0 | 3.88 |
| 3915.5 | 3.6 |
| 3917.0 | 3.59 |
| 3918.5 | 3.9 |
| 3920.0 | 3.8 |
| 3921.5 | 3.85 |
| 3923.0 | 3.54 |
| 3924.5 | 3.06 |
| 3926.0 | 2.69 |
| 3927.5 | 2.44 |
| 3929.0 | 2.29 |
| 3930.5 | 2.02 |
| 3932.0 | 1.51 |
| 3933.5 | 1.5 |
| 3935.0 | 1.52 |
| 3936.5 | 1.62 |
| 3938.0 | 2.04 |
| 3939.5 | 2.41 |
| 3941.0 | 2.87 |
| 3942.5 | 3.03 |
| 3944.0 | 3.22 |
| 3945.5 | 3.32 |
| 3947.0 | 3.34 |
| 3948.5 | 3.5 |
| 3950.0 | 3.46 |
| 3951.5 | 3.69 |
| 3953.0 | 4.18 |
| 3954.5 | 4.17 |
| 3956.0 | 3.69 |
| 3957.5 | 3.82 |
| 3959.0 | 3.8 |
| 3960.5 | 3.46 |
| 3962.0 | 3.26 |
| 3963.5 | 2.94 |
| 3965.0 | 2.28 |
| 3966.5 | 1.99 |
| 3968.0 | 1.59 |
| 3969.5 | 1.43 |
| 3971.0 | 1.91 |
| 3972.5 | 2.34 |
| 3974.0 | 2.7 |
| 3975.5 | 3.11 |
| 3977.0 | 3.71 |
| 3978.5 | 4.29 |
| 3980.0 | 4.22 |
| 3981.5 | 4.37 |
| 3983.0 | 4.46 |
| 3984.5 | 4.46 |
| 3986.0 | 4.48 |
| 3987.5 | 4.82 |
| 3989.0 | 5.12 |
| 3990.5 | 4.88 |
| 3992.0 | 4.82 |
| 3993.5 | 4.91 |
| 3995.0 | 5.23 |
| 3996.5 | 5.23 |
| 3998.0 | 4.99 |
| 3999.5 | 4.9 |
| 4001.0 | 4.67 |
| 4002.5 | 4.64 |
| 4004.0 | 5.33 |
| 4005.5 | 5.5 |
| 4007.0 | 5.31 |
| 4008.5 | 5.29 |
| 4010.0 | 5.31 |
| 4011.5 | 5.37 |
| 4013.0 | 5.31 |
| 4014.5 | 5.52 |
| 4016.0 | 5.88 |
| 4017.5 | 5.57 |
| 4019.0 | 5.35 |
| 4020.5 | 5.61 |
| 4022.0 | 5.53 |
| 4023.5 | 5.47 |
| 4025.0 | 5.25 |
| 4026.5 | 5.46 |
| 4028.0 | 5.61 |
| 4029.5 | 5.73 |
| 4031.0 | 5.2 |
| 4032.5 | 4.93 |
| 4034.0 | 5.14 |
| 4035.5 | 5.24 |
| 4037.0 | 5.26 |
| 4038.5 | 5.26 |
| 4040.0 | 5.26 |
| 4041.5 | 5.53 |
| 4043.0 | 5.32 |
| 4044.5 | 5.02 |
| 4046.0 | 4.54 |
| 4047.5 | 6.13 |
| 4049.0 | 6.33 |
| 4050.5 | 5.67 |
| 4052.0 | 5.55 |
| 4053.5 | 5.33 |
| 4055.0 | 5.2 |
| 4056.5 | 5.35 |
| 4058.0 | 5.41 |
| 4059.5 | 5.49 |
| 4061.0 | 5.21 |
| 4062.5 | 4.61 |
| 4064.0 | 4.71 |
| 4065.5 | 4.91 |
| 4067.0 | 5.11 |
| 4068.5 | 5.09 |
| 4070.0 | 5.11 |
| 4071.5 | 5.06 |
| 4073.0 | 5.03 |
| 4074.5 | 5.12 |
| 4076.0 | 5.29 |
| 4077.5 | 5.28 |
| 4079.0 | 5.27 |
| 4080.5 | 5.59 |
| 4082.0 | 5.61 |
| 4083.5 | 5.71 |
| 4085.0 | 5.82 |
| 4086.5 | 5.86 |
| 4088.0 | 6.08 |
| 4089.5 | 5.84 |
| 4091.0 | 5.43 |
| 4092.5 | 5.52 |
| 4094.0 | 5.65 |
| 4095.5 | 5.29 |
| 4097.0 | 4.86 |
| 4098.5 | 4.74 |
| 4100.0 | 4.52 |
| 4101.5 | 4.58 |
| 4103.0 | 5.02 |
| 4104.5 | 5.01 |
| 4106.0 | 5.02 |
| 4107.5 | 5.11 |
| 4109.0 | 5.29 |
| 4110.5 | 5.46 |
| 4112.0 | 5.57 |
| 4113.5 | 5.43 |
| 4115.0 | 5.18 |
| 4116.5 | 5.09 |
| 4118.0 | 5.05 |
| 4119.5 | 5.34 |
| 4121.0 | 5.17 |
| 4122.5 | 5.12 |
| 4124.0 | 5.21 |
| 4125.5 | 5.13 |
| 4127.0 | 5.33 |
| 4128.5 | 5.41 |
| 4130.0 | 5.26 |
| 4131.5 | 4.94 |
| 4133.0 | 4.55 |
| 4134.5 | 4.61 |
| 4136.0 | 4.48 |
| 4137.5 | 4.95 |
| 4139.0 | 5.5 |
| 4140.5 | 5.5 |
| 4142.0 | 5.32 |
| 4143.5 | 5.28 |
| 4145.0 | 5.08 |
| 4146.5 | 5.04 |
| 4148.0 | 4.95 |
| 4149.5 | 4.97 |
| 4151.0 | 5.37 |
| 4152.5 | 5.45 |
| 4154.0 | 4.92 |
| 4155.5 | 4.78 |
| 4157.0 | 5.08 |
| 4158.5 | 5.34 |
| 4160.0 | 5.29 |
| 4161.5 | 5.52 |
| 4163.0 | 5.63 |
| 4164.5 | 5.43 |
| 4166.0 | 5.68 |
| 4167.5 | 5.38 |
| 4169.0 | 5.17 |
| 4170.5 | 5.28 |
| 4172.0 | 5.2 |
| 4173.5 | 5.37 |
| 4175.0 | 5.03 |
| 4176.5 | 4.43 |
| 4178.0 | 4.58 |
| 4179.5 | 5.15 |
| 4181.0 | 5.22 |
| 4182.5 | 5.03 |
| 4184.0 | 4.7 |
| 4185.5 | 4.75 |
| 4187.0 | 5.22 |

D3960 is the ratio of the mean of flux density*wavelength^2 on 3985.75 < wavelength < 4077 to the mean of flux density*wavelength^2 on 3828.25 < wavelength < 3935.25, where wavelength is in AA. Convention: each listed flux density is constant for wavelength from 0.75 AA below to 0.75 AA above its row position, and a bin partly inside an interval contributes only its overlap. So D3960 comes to 1.96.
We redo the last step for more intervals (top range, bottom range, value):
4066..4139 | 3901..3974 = 1.86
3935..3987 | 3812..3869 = 1.36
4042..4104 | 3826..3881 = 2.33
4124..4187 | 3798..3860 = 2.33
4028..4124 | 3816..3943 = 2.08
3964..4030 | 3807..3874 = 1.92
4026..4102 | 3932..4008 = 1.53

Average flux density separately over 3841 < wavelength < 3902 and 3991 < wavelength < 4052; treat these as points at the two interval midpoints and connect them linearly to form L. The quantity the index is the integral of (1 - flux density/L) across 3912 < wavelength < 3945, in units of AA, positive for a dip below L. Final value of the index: 8.43 AA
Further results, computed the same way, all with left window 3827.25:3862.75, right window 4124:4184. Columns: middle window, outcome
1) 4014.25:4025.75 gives -4.59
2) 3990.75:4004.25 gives -4.34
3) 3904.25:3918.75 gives -4.17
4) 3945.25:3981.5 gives 2.51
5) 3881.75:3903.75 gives -2.75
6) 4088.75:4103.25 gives -1.66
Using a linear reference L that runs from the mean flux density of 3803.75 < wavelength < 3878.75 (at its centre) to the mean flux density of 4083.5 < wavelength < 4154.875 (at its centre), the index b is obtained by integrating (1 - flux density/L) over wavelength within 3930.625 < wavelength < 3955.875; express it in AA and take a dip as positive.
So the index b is 5.2 AA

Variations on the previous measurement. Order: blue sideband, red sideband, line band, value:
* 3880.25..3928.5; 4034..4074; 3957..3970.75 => 4.8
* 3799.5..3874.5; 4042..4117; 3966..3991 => 4.1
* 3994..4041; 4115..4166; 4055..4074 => 0.6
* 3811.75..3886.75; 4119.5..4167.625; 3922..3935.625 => 4.0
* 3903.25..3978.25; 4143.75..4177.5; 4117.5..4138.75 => -0.7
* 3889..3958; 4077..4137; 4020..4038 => -4.1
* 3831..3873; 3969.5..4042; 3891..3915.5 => -2.0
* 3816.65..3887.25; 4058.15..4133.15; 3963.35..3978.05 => 5.5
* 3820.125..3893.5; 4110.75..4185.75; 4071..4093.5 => -4.6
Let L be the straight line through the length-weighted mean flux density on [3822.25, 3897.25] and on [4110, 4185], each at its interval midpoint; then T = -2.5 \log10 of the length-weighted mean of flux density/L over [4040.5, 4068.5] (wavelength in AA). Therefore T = -0.214 mag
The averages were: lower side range 2.66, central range 5.3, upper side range 5.16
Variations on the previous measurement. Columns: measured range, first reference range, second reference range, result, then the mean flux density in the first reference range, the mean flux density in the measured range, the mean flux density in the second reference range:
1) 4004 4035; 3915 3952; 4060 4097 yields -0.24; 2.86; 5.41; 5.33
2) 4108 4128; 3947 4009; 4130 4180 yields -0.08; 3.96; 5.26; 5.13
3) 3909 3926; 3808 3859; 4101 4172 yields -0.14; 2.48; 3.69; 5.18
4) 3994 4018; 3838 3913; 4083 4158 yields -0.25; 3.01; 5.25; 5.2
